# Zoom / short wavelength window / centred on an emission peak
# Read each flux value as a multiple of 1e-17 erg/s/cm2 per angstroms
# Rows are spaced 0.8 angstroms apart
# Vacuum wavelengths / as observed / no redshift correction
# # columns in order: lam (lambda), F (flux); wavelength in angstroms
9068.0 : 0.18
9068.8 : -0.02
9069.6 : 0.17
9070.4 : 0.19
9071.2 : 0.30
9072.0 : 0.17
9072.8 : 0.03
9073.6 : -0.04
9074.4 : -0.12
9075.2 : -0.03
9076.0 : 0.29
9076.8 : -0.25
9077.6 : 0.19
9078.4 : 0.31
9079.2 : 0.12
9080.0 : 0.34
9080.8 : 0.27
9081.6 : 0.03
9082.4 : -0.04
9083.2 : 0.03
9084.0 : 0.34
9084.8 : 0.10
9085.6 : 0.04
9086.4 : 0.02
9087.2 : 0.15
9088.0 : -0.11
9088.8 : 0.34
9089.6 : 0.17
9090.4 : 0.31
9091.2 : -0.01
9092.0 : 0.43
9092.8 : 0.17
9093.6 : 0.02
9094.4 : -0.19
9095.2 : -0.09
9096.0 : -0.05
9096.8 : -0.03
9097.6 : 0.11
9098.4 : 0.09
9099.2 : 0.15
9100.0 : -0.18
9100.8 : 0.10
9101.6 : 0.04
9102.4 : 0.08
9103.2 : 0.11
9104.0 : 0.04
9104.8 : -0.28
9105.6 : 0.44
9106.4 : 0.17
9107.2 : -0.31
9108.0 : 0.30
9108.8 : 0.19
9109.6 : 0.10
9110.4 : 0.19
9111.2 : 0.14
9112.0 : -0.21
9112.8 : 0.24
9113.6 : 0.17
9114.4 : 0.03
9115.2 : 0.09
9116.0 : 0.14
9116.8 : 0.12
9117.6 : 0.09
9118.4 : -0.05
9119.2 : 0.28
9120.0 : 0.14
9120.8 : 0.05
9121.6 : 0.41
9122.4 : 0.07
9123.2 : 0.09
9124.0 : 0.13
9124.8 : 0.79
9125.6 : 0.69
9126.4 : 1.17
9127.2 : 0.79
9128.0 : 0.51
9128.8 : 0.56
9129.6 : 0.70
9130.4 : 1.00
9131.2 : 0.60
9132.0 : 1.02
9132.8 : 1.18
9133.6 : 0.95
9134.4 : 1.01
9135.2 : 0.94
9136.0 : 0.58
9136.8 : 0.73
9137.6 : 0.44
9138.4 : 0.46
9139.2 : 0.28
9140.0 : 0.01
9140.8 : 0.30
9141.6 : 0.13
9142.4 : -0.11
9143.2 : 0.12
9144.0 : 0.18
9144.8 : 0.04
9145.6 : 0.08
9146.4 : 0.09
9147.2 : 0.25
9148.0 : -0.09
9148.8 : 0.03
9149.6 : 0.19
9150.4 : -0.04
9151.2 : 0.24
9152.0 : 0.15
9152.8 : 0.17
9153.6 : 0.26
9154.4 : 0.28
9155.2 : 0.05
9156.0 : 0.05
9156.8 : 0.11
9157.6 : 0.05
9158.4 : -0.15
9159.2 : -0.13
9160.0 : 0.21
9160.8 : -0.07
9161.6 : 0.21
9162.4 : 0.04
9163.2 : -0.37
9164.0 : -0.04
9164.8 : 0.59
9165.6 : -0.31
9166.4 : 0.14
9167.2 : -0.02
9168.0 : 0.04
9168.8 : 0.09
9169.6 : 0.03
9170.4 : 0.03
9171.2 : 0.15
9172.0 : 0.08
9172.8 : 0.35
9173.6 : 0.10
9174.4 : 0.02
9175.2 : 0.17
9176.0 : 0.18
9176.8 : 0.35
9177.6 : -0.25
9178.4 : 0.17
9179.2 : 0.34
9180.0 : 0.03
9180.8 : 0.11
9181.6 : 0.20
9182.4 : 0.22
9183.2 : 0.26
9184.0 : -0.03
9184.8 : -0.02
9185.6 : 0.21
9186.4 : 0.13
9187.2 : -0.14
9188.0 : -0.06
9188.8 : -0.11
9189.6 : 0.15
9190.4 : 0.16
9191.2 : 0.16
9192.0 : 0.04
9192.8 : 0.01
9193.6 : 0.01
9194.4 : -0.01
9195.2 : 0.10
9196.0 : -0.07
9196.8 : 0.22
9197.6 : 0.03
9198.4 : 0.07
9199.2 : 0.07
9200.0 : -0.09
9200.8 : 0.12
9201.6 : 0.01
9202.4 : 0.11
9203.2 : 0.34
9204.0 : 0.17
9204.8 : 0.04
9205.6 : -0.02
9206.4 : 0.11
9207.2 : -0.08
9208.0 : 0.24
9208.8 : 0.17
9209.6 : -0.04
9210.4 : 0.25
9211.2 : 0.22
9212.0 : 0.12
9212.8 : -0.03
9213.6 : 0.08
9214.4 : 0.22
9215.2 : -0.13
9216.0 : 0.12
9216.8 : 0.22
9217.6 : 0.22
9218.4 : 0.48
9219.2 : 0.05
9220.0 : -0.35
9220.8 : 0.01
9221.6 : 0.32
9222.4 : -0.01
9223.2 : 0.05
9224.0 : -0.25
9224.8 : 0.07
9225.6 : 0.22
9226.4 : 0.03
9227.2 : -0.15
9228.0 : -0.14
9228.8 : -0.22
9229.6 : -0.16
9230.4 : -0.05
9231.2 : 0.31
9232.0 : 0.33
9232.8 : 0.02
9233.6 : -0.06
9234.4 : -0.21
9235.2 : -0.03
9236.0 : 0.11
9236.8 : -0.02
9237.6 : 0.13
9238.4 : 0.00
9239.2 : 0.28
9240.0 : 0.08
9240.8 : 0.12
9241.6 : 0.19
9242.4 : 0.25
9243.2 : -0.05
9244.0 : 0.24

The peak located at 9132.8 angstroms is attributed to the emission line [O II]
